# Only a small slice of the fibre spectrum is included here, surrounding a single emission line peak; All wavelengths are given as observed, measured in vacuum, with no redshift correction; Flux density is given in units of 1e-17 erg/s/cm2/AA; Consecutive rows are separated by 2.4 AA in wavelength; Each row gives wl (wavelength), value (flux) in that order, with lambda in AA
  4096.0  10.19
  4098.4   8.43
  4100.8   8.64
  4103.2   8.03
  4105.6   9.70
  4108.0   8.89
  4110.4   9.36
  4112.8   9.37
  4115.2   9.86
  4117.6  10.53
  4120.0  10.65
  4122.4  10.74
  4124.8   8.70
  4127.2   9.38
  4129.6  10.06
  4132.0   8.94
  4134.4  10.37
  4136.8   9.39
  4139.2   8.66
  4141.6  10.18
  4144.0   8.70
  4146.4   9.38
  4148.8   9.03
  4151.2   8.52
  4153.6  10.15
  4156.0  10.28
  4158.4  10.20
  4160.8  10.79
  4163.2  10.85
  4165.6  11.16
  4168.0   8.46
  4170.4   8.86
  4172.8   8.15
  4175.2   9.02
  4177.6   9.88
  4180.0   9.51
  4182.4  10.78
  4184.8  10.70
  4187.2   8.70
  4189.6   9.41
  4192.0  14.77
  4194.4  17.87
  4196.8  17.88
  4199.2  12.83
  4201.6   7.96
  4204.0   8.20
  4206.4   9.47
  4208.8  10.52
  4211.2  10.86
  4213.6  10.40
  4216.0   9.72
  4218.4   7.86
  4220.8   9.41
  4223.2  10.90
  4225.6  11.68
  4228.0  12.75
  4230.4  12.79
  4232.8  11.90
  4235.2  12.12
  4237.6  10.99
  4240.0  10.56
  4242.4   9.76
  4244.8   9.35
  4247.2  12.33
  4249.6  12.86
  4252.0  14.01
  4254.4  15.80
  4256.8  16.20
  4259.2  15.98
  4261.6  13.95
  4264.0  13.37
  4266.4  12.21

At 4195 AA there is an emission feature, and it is [O II]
